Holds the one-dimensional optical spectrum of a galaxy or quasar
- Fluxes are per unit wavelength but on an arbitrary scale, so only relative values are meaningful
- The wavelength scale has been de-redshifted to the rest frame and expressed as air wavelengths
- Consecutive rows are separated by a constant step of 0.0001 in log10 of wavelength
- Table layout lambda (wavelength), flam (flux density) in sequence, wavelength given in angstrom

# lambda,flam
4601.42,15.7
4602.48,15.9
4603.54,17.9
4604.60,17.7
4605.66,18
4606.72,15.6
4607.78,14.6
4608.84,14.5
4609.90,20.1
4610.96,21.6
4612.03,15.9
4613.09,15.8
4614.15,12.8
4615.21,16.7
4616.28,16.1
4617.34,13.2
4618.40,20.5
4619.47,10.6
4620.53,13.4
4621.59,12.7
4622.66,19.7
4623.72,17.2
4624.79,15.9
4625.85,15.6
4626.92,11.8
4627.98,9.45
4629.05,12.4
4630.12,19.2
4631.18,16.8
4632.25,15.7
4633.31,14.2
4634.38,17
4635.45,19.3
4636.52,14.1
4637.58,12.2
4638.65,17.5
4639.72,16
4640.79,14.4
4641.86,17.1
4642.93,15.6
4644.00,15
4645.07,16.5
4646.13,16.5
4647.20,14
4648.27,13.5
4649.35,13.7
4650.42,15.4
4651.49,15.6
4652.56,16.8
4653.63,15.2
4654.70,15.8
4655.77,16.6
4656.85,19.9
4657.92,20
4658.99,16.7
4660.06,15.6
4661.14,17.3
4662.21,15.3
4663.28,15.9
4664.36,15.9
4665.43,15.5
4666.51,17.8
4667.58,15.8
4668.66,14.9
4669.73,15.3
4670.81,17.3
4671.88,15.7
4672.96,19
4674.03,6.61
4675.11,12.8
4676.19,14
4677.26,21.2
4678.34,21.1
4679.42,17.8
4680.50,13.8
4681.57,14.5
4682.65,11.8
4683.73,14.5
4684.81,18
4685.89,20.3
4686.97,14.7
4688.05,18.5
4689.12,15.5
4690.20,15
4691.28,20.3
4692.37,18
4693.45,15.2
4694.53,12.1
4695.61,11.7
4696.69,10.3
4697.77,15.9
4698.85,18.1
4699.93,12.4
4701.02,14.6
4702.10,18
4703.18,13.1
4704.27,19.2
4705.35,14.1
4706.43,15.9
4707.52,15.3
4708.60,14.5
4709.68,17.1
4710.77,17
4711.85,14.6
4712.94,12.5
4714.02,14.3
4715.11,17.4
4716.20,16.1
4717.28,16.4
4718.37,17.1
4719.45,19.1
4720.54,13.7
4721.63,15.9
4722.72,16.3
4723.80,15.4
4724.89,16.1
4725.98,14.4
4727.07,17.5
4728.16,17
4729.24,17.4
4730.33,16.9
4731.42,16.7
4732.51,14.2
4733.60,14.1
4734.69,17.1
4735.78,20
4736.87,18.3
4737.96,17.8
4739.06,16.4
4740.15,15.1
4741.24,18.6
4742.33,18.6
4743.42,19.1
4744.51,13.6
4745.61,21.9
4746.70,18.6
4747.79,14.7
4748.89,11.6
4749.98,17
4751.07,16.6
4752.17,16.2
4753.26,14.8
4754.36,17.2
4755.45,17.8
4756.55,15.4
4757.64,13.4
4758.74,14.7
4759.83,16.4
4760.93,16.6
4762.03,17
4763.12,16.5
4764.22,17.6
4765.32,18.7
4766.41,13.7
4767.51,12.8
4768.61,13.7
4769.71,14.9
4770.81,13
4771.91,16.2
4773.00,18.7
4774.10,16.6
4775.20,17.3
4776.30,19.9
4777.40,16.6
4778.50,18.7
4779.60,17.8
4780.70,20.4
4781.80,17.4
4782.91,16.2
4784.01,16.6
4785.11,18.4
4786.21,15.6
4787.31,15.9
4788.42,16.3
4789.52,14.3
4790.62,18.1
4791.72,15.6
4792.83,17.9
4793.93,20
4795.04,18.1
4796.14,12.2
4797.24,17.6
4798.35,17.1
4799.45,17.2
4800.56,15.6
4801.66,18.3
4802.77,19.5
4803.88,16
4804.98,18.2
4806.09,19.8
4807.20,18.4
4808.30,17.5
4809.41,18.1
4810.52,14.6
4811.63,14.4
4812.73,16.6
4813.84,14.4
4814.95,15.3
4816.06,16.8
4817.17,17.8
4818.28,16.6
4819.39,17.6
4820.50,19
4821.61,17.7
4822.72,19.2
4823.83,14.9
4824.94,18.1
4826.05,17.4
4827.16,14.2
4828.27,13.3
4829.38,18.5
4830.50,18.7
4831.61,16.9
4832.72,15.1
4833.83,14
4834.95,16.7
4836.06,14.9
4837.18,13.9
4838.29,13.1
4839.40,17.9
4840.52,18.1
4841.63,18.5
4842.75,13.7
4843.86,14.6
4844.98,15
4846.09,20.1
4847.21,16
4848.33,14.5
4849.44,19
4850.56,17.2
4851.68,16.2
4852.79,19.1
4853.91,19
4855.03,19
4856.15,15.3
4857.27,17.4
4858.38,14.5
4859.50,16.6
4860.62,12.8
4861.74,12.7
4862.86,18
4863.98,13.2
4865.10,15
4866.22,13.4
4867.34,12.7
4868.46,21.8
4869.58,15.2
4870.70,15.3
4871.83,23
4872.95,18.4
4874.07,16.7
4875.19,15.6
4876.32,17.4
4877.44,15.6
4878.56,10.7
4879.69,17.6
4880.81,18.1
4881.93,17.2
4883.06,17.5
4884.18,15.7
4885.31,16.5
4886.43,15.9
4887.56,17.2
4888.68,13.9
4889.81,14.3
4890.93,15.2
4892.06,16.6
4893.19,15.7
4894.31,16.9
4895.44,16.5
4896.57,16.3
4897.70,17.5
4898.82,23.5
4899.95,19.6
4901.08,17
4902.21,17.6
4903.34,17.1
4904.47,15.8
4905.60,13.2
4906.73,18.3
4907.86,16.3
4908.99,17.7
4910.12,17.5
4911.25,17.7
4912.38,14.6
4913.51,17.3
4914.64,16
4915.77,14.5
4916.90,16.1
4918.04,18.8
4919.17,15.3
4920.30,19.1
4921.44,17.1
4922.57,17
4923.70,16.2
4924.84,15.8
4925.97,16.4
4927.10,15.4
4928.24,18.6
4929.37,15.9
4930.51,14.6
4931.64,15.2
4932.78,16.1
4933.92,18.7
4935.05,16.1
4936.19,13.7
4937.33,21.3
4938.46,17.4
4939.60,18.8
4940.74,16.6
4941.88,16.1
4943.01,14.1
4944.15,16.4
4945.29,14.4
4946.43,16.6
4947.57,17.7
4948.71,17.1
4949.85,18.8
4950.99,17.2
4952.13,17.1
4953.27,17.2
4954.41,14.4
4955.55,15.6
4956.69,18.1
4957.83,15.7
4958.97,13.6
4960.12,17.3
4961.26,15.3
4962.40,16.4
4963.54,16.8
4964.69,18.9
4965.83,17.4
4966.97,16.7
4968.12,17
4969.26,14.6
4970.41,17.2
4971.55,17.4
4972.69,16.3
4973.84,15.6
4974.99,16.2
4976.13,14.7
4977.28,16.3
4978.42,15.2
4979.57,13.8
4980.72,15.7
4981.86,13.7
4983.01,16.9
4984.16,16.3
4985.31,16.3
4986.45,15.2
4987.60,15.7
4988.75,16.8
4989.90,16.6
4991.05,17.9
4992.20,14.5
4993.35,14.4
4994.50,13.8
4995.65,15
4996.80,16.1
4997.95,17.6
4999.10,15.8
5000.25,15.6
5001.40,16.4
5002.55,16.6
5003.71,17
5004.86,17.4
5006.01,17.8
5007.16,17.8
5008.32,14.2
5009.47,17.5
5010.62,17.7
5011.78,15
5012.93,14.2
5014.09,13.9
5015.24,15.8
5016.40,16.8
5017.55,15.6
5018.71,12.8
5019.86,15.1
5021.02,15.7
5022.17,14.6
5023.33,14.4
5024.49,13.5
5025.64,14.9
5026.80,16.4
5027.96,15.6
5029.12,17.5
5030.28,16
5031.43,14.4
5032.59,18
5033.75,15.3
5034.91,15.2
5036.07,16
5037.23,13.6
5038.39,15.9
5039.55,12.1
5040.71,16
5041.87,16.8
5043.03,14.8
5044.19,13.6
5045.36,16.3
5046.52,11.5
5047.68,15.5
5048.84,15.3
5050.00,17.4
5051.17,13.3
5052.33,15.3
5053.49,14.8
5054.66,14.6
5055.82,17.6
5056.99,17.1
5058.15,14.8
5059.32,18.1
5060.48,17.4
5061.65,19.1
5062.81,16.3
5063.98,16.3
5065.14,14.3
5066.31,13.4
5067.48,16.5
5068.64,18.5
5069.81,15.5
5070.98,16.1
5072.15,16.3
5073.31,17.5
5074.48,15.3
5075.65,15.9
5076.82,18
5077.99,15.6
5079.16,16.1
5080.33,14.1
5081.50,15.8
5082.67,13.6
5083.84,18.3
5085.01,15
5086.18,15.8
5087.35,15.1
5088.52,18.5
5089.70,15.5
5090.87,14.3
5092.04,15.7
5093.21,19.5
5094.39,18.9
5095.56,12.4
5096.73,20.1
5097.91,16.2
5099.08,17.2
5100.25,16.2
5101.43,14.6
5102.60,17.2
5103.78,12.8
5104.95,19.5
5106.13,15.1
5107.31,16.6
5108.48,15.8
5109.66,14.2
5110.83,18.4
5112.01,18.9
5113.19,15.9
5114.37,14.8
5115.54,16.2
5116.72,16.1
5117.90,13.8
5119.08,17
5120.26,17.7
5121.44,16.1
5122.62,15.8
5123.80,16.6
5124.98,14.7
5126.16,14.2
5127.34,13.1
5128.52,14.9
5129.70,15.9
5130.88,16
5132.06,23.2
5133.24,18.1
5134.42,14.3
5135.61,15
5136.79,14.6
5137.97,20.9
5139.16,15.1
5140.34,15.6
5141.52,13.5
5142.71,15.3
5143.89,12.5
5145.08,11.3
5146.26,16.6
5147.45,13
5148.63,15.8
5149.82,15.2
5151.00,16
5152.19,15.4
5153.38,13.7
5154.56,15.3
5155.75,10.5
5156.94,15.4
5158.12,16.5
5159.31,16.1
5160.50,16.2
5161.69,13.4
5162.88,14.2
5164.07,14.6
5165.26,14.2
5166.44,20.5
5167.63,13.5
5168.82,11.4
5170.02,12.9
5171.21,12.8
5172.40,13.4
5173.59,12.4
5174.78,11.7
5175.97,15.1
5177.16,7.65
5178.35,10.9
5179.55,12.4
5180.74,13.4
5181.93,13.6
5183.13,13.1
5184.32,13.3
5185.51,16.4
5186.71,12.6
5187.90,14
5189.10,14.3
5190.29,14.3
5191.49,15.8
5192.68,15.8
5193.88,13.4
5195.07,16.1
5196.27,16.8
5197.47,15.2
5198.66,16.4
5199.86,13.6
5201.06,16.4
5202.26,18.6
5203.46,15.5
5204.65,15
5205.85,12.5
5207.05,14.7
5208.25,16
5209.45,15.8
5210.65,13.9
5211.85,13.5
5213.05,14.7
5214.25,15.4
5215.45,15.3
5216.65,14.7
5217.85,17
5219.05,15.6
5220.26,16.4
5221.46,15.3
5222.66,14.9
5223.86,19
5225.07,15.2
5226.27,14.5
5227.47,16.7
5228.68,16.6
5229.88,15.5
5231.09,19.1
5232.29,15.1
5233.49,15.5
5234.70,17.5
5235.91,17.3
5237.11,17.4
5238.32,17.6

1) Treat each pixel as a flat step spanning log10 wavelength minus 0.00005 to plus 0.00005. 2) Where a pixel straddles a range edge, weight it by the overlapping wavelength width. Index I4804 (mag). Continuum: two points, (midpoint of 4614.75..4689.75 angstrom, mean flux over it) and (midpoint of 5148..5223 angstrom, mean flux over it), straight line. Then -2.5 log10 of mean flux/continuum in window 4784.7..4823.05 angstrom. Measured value -0.107 mag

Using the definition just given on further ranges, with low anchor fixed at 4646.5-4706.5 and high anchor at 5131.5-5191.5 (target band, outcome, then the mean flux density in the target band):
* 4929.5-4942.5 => -0.12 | 16.7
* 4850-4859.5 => -0.13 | 17.2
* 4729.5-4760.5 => -0.06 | 16.5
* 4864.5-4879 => -0.07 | 16.3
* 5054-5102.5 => -0.11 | 16.3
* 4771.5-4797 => -0.11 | 17.2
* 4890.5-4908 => -0.13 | 17.1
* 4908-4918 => -0.10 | 16.5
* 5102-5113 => -0.13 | 16.5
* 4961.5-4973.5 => -0.13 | 16.8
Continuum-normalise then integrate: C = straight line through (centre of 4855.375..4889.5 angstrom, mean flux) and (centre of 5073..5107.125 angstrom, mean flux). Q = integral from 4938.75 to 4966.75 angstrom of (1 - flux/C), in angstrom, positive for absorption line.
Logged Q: -0.84 angstrom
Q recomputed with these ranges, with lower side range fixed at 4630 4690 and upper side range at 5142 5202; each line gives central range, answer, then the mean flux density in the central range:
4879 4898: -1.4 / 16.3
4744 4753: -0.3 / 16.2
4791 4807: -1.9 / 17.4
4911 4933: -1.9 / 16.4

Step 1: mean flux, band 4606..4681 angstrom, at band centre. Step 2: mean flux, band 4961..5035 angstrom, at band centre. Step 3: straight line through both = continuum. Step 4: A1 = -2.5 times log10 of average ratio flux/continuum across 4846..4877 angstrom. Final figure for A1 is -0.047 mag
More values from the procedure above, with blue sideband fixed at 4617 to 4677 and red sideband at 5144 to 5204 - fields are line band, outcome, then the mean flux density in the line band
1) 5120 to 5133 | -0.127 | 16.2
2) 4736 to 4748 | -0.156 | 17.7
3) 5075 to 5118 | -0.119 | 16.2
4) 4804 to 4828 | -0.121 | 16.9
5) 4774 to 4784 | -0.173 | 17.9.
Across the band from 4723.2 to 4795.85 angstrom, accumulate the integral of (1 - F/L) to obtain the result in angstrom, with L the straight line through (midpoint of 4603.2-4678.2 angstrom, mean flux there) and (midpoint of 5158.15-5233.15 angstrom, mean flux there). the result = -4.76 angstrom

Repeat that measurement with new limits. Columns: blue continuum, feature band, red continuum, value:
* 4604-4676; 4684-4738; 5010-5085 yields -1.07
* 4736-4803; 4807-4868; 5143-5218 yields 0.31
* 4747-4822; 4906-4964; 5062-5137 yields -0.70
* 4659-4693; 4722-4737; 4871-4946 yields -0.20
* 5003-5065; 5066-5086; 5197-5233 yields -0.47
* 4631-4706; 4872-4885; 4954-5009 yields -0.51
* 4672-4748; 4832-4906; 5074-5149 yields -1.58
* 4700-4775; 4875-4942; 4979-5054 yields -3.74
